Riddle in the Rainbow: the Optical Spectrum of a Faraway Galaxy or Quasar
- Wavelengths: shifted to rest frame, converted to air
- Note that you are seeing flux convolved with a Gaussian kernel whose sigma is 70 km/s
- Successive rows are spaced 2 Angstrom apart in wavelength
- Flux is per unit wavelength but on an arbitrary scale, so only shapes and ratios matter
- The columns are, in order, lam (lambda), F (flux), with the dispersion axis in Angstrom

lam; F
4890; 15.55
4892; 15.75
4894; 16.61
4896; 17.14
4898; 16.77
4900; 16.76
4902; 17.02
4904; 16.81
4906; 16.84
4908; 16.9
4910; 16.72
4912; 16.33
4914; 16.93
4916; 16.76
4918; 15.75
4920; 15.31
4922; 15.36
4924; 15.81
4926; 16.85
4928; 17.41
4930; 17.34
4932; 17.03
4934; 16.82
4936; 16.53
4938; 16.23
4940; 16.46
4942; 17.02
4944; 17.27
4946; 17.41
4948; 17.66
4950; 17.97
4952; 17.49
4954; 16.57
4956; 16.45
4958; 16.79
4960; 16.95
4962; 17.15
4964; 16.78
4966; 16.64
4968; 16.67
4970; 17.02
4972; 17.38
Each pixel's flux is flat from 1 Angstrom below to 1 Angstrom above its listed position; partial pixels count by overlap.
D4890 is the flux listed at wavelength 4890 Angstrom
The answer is 15.55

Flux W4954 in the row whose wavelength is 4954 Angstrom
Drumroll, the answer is 16.57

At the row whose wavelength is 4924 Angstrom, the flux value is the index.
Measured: 15.81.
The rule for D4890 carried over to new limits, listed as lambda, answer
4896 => 17.14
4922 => 15.36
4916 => 16.76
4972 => 17.38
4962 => 17.15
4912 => 16.33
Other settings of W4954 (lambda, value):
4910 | 16.72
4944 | 17.27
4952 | 17.49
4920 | 15.31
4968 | 16.67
